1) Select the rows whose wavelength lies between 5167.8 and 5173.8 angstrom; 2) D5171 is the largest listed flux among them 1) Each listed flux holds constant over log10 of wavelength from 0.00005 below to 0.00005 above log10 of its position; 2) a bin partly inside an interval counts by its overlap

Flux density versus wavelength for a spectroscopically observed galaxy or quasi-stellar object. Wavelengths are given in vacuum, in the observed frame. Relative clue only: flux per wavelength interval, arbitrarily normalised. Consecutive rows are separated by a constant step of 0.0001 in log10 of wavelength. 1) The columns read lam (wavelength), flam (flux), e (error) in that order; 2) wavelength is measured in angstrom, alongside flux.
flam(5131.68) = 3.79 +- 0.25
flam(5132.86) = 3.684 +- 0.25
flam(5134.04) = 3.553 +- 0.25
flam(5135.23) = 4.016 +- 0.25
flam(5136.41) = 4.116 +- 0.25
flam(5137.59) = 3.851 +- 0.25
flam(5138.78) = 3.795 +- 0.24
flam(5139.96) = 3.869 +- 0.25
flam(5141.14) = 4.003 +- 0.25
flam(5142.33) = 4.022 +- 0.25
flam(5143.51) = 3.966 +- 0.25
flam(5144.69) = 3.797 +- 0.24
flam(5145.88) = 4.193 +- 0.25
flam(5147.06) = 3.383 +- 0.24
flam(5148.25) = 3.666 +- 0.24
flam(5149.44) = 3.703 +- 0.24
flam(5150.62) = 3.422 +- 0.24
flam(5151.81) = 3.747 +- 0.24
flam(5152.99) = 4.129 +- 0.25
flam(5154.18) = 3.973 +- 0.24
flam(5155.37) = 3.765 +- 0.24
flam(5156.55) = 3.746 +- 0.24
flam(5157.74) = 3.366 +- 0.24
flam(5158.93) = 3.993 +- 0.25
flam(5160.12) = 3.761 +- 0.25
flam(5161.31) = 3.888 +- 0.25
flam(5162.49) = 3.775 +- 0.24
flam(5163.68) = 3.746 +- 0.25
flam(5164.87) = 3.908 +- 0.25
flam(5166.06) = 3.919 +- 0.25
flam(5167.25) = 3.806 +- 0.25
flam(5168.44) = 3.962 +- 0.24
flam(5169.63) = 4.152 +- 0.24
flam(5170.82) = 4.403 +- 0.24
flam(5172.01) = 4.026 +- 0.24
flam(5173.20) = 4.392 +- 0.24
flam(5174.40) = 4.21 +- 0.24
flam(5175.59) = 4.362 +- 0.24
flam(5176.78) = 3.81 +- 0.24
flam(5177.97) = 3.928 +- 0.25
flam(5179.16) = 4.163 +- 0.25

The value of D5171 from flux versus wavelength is 4.403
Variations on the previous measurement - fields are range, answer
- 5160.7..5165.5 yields 3.908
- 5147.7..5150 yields 3.703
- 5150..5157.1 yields 4.129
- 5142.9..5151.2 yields 4.193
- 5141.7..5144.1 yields 4.022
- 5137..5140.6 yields 3.869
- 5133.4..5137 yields 4.116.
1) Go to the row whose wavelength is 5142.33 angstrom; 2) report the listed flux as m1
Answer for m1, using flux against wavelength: 4.022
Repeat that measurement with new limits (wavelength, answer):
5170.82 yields 4.403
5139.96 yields 3.869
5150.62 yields 3.422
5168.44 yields 3.962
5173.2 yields 4.392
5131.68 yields 3.79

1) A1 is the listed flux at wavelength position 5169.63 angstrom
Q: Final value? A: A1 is 4.152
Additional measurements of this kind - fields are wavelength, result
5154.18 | 3.973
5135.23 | 4.016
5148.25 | 3.666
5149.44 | 3.703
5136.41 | 4.116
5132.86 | 3.684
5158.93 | 3.993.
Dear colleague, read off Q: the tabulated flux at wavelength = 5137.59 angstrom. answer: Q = 3.851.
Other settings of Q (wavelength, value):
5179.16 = 4.163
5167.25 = 3.806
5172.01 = 4.026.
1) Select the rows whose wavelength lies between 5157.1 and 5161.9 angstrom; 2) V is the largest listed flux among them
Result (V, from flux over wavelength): 3.993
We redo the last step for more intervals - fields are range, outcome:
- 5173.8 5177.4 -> 4.362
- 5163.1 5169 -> 3.962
